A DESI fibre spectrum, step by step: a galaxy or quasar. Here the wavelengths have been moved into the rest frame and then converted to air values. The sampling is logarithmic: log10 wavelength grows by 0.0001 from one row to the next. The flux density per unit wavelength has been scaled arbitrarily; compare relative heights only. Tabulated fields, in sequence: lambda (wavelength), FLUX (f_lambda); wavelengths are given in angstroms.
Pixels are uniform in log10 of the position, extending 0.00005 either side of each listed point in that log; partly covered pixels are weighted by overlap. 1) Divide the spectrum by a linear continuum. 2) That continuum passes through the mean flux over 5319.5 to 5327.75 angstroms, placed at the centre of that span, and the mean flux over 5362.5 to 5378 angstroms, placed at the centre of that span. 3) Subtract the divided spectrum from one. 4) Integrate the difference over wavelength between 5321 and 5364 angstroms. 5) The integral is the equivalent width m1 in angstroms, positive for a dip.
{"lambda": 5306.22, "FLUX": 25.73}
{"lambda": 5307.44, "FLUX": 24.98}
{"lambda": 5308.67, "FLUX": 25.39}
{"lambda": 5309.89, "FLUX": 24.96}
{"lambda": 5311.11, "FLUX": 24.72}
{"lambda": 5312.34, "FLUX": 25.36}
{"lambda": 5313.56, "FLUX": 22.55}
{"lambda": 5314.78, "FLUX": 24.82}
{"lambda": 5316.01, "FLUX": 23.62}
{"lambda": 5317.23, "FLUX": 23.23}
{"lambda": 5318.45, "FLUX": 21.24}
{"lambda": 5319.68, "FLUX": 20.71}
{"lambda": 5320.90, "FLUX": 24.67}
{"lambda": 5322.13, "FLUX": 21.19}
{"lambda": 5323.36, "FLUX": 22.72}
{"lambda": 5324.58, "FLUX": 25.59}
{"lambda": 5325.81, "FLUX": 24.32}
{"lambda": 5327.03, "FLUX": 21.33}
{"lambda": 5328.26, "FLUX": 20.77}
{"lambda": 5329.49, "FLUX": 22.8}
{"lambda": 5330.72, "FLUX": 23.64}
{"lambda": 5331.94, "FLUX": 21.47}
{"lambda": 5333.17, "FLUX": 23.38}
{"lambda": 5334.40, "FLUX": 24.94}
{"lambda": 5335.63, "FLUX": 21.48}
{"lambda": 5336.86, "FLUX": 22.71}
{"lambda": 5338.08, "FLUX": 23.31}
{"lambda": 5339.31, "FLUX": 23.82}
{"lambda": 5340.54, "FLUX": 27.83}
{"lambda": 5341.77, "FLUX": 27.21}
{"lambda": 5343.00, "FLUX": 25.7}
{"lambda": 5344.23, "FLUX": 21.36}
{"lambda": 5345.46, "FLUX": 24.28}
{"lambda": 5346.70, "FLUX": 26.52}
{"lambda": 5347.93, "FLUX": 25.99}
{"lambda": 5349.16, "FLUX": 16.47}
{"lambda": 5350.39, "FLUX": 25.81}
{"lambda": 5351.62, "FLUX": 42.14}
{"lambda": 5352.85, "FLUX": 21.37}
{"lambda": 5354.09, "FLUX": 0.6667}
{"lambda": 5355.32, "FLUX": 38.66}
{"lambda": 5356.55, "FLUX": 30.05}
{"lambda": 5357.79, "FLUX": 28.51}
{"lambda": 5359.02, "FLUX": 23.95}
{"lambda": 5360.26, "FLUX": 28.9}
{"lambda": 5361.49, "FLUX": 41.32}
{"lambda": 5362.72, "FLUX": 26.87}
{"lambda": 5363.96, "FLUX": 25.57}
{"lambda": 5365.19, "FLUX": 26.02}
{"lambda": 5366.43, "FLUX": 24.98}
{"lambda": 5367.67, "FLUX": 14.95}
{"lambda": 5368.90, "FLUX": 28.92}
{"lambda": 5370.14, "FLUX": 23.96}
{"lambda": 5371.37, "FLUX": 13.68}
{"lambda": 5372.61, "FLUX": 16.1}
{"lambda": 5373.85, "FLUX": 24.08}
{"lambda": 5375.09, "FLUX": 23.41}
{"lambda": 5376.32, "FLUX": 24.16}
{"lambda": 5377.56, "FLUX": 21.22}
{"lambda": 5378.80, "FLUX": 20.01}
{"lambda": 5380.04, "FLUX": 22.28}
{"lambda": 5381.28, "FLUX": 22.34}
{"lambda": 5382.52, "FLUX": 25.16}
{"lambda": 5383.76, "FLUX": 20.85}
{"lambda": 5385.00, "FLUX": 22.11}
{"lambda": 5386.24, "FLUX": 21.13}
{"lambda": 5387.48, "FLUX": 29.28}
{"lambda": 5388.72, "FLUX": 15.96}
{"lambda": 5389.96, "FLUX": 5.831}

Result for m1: -4.0 angstroms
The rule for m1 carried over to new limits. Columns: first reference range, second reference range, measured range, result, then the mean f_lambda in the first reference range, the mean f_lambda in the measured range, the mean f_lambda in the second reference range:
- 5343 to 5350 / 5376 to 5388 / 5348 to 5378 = -2.2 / 23.3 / 24.7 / 22.8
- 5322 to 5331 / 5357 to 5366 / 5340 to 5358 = 0.8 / 22.8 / 25.4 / 28.7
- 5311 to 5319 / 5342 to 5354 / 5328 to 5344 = 0.3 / 23.6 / 23.8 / 24.5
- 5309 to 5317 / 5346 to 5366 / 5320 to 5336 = 1.4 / 24.3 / 22.9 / 26.8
